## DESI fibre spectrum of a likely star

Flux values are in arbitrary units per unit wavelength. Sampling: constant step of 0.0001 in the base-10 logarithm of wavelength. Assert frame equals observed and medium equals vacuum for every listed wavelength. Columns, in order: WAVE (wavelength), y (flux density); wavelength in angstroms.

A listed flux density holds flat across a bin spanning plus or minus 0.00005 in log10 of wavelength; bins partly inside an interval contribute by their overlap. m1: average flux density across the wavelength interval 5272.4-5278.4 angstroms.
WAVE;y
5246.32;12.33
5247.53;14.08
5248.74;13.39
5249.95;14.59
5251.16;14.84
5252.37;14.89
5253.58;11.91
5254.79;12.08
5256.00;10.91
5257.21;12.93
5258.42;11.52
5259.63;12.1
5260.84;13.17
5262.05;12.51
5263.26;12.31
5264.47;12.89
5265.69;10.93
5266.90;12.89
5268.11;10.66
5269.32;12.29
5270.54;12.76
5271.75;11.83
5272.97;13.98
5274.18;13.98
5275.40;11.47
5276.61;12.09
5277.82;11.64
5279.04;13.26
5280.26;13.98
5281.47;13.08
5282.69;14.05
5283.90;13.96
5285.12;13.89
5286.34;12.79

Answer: 12.6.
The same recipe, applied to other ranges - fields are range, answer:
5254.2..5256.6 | 11.5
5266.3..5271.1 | 12.1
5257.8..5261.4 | 12.3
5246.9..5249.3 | 13.7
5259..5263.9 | 12.5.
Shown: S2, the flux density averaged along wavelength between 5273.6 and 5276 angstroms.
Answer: 12.7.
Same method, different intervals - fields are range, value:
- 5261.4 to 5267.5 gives 12.3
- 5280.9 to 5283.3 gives 13.6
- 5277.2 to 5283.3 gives 13.2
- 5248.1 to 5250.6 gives 14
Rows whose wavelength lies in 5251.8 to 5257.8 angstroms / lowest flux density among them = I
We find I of 10.91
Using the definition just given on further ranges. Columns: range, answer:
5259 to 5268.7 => 10.66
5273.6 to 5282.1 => 11.47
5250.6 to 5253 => 14.84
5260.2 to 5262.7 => 12.51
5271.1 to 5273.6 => 11.83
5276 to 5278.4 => 11.64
